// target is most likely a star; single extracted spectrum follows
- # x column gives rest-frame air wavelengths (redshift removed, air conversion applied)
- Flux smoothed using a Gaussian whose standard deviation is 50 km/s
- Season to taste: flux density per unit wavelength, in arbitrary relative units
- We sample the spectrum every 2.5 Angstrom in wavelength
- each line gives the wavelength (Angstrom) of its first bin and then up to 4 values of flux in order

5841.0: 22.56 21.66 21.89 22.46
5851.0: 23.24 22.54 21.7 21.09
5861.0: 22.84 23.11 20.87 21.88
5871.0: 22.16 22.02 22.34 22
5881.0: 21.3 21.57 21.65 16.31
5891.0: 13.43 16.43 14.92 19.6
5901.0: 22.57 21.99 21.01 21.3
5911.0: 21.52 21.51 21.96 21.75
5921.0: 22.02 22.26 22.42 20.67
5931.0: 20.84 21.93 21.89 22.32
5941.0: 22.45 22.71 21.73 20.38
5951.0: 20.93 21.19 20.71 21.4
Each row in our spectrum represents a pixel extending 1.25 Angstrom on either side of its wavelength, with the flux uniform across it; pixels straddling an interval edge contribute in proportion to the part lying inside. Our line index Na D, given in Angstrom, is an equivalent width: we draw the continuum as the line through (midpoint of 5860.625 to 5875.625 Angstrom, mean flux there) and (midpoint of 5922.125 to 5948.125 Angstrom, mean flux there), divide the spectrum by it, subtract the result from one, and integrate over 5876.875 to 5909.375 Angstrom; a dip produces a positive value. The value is 3.6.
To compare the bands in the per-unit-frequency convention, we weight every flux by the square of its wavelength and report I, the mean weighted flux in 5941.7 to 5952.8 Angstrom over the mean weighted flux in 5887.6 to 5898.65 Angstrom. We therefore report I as 1.39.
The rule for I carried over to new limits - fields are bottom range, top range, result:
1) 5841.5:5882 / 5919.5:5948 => 1.02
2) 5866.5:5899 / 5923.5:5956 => 1.12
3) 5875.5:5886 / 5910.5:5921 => 1.01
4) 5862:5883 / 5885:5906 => 0.85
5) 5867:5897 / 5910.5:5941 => 1.12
